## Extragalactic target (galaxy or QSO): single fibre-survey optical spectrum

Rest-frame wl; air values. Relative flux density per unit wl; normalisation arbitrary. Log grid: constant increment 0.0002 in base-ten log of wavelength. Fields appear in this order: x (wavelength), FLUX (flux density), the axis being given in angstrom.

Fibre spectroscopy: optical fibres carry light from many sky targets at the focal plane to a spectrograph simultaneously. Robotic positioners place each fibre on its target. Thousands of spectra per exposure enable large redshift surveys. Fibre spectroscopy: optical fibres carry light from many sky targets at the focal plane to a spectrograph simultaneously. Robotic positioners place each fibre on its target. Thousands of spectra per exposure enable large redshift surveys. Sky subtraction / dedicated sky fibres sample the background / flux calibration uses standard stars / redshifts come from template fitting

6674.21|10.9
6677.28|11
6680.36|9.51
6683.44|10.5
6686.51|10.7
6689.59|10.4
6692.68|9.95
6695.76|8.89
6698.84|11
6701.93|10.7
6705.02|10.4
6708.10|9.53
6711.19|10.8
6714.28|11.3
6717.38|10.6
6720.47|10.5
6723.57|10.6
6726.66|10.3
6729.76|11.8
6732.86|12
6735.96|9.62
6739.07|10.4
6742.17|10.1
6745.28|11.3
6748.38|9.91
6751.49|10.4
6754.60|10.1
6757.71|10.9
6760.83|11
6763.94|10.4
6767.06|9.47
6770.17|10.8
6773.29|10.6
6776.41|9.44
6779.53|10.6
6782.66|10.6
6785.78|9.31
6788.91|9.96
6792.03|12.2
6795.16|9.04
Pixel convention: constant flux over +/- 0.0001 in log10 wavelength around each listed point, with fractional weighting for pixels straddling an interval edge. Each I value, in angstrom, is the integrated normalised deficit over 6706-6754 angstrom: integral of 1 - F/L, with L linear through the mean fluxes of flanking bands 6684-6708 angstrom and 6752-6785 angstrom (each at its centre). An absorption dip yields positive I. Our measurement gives -1.4 angstrom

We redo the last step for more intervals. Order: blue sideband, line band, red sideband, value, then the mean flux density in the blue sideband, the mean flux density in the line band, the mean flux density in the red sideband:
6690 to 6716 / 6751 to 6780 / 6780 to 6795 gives 0.02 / 10.3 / 10.4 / 10.4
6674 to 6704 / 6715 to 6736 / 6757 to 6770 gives -0.99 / 10.3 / 10.9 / 10.5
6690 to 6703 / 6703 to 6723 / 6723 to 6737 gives 0.00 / 10.1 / 10.5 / 10.9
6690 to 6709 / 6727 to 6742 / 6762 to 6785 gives -0.95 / 10.1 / 10.8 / 10.3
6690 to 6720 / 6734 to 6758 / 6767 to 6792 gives -0.08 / 10.4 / 10.3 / 10.3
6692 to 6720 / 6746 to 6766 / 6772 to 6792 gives -0.34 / 10.4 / 10.5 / 10.2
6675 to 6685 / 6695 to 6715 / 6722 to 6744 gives 0.26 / 10.4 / 10.4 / 10.7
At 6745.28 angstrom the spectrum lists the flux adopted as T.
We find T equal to 11.3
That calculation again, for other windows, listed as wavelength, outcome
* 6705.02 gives 10.4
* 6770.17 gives 10.8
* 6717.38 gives 10.6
